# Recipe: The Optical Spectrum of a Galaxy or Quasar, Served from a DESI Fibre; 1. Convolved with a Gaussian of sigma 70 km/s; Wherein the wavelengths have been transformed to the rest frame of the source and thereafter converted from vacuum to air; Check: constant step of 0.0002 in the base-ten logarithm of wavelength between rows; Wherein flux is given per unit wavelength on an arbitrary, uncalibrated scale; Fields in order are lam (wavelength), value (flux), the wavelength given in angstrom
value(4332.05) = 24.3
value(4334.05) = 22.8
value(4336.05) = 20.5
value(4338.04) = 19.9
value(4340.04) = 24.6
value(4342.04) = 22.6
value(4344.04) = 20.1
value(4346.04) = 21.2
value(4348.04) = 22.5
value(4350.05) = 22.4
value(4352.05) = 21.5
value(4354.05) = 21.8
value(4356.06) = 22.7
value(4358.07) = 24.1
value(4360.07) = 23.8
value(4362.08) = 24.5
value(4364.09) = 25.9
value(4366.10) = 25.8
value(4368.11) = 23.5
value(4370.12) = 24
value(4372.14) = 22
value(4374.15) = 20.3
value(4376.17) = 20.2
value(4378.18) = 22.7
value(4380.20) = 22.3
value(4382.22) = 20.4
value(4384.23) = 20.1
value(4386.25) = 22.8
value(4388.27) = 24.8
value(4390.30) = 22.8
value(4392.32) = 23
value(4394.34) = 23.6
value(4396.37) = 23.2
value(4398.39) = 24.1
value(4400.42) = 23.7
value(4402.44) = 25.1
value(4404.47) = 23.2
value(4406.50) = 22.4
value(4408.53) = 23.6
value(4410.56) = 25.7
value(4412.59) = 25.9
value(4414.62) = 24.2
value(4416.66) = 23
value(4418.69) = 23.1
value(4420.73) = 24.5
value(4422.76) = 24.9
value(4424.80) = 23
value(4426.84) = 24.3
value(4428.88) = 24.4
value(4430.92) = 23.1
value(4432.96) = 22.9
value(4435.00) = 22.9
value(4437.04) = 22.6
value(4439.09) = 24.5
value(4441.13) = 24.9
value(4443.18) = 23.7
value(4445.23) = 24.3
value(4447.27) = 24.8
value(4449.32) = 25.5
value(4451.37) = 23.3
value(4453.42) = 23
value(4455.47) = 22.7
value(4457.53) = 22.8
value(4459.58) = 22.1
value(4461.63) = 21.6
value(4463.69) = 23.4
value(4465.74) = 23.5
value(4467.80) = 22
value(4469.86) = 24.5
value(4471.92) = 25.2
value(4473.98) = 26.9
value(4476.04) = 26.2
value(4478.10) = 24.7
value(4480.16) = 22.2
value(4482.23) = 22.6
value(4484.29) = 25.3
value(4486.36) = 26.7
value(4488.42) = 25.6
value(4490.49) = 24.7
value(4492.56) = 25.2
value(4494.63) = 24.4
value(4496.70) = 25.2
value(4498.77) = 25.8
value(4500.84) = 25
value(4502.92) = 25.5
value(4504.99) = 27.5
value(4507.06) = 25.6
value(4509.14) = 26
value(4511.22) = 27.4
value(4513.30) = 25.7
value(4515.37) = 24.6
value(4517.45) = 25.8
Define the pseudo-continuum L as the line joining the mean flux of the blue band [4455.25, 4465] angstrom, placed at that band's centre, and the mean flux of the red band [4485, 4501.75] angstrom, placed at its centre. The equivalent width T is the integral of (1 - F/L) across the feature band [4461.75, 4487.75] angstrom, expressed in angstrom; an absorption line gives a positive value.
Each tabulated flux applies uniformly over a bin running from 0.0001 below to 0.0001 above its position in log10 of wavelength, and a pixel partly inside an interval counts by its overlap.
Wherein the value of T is -0.6 angstrom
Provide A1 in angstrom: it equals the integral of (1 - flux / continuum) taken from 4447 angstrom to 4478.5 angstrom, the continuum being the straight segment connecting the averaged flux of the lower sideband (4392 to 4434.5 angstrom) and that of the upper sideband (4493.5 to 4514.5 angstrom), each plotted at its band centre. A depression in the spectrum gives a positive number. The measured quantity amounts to 1.4 angstrom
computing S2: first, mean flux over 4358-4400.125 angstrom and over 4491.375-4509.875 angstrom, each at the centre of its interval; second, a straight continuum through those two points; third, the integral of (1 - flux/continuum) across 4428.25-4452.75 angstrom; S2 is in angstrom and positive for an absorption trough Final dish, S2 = 0.4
